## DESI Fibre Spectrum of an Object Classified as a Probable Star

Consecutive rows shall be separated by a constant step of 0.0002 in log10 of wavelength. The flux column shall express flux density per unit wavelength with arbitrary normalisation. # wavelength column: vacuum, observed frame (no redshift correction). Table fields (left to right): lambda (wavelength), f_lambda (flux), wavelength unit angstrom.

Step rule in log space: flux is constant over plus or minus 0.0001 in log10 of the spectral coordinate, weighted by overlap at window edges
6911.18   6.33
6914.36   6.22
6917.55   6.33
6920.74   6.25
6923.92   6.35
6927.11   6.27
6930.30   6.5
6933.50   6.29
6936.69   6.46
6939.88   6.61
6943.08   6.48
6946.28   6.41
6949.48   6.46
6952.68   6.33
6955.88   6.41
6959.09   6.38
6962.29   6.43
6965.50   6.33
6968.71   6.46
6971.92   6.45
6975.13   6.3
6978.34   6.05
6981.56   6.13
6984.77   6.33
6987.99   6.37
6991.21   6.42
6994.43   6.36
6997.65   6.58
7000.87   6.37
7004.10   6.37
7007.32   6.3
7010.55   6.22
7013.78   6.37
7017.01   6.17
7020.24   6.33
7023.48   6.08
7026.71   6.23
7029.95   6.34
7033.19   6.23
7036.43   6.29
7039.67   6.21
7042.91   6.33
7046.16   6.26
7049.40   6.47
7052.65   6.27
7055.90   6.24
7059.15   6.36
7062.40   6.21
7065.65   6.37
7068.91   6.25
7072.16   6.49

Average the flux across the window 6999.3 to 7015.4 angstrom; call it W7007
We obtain 6.33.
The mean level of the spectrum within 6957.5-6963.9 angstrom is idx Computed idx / 6.41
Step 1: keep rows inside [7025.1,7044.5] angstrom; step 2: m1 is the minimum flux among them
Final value 6.21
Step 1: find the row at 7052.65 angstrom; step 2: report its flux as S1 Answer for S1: 6.27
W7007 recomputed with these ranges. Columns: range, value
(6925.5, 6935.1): 6.35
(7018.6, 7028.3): 6.21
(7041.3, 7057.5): 6.31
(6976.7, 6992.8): 6.26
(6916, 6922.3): 6.29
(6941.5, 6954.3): 6.42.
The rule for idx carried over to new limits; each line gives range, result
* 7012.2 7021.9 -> 6.29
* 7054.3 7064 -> 6.27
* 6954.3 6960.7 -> 6.39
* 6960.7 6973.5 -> 6.42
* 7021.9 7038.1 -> 6.23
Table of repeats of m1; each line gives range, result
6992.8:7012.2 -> 6.22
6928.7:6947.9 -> 6.29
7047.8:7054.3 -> 6.27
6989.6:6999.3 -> 6.36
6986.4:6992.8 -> 6.37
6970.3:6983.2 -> 6.05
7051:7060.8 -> 6.24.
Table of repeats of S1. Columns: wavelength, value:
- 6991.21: 6.42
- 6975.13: 6.3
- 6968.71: 6.46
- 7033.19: 6.23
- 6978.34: 6.05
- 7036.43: 6.29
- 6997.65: 6.58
